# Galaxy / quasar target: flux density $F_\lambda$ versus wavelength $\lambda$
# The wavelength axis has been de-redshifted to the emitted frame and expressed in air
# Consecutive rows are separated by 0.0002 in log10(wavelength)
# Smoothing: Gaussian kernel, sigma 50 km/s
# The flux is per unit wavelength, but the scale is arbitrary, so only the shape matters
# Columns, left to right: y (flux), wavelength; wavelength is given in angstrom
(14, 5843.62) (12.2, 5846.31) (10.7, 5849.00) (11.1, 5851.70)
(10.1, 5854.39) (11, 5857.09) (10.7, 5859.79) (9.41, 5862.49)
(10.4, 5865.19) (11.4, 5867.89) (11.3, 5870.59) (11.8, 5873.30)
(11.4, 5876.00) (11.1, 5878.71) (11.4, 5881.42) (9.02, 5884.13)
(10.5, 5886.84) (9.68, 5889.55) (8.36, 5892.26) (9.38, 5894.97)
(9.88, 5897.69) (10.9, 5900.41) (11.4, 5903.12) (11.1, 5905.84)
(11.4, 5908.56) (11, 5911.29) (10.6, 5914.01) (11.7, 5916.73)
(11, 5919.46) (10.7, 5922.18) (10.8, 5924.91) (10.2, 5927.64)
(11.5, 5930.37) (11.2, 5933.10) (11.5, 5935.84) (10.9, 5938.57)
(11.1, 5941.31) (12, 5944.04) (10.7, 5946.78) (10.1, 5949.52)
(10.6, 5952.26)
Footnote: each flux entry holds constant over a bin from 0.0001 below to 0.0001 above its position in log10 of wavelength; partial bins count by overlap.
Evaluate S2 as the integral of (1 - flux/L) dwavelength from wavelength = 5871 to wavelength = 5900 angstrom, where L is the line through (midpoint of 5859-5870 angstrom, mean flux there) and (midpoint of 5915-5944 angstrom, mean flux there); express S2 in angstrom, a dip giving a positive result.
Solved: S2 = 1.1 angstrom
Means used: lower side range 10.5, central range 10.3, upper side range 11.1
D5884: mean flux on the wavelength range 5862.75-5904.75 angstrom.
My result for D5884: 10.5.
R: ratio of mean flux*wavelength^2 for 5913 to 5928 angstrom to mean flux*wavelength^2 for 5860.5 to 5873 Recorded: 1.0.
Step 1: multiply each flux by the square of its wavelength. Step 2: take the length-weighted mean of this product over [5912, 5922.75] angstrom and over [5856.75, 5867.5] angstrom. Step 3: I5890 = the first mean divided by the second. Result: 1.08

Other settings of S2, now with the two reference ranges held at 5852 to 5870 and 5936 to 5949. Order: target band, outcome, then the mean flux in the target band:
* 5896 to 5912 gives -0.1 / 10.9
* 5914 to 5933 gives 0.1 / 11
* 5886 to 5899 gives 1.5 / 9.52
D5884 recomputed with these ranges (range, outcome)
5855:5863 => 10.4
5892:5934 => 10.8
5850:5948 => 10.8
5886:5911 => 10.3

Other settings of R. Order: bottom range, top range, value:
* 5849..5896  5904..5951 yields 1.07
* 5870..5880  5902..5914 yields 0.99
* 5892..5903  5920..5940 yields 1.11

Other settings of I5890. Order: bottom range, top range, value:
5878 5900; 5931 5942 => 1.15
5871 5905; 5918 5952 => 1.07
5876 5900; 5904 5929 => 1.10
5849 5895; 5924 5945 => 1.08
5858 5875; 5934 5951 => 1.04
